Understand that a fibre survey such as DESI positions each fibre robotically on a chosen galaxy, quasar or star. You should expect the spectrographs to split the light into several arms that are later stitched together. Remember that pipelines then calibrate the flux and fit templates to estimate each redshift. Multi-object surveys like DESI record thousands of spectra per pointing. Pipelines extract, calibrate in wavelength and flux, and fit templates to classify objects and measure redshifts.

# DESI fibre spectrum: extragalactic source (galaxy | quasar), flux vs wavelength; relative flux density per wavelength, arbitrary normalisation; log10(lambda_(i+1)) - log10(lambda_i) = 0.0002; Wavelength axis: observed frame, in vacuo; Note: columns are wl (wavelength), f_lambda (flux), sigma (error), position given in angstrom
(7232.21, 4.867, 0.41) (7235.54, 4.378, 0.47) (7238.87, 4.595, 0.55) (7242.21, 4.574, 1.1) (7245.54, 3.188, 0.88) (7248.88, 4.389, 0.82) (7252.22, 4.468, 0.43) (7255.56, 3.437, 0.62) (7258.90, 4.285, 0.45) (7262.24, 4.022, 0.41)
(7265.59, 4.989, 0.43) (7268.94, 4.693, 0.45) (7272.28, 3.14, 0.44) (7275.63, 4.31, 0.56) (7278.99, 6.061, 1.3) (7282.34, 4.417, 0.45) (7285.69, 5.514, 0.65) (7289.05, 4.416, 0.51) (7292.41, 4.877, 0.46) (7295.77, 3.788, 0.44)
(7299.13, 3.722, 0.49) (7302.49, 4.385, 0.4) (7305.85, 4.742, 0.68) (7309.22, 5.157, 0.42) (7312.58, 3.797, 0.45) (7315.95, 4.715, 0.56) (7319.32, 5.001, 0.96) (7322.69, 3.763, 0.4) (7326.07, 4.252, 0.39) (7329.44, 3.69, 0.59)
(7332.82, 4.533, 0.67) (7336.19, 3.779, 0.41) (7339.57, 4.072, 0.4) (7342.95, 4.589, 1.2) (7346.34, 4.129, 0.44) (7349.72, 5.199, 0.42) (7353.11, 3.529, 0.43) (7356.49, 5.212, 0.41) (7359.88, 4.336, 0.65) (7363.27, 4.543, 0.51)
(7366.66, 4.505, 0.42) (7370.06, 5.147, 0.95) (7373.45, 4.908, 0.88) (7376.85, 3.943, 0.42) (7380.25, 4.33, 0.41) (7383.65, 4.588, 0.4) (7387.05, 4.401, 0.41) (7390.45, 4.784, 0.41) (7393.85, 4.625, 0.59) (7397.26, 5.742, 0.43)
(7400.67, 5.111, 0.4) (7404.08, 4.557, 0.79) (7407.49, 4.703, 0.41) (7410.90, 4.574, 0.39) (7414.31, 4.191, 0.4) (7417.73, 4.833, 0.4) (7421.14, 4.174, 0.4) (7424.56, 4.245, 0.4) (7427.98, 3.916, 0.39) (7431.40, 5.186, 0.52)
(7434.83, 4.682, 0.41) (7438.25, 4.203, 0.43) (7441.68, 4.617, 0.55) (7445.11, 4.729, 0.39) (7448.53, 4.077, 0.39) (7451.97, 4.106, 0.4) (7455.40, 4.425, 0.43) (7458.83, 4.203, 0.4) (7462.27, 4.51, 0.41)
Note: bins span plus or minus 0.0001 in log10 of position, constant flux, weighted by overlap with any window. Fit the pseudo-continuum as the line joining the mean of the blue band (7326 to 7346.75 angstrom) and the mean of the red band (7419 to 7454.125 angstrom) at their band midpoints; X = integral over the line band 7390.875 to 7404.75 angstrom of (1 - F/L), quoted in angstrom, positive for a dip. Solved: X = -2.3 angstrom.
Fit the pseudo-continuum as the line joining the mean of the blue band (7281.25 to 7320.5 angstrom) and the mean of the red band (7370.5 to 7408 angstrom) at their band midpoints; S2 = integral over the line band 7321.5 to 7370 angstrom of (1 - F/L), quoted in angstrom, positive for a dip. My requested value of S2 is 3.15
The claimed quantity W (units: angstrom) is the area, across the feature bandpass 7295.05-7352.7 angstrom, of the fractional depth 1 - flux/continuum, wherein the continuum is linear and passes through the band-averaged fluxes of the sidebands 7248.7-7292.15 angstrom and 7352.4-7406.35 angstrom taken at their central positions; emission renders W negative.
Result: 3.4 angstrom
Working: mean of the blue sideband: 4.49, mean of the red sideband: 4.66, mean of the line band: 4.3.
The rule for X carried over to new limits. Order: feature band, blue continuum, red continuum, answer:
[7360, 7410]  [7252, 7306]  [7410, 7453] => -3.0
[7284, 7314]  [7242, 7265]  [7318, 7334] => -2.4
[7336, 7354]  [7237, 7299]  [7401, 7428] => 0.6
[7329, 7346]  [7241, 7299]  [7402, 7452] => 0.9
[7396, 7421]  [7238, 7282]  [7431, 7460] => -1.9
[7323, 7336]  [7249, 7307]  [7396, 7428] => 1.2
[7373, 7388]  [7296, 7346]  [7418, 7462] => -0.2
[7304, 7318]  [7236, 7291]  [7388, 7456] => -0.5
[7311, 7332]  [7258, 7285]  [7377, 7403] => 1.8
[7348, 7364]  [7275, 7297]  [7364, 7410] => 0.6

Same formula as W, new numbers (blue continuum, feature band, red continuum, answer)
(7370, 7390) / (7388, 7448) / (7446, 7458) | -3.5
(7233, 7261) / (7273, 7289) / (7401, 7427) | -2.4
